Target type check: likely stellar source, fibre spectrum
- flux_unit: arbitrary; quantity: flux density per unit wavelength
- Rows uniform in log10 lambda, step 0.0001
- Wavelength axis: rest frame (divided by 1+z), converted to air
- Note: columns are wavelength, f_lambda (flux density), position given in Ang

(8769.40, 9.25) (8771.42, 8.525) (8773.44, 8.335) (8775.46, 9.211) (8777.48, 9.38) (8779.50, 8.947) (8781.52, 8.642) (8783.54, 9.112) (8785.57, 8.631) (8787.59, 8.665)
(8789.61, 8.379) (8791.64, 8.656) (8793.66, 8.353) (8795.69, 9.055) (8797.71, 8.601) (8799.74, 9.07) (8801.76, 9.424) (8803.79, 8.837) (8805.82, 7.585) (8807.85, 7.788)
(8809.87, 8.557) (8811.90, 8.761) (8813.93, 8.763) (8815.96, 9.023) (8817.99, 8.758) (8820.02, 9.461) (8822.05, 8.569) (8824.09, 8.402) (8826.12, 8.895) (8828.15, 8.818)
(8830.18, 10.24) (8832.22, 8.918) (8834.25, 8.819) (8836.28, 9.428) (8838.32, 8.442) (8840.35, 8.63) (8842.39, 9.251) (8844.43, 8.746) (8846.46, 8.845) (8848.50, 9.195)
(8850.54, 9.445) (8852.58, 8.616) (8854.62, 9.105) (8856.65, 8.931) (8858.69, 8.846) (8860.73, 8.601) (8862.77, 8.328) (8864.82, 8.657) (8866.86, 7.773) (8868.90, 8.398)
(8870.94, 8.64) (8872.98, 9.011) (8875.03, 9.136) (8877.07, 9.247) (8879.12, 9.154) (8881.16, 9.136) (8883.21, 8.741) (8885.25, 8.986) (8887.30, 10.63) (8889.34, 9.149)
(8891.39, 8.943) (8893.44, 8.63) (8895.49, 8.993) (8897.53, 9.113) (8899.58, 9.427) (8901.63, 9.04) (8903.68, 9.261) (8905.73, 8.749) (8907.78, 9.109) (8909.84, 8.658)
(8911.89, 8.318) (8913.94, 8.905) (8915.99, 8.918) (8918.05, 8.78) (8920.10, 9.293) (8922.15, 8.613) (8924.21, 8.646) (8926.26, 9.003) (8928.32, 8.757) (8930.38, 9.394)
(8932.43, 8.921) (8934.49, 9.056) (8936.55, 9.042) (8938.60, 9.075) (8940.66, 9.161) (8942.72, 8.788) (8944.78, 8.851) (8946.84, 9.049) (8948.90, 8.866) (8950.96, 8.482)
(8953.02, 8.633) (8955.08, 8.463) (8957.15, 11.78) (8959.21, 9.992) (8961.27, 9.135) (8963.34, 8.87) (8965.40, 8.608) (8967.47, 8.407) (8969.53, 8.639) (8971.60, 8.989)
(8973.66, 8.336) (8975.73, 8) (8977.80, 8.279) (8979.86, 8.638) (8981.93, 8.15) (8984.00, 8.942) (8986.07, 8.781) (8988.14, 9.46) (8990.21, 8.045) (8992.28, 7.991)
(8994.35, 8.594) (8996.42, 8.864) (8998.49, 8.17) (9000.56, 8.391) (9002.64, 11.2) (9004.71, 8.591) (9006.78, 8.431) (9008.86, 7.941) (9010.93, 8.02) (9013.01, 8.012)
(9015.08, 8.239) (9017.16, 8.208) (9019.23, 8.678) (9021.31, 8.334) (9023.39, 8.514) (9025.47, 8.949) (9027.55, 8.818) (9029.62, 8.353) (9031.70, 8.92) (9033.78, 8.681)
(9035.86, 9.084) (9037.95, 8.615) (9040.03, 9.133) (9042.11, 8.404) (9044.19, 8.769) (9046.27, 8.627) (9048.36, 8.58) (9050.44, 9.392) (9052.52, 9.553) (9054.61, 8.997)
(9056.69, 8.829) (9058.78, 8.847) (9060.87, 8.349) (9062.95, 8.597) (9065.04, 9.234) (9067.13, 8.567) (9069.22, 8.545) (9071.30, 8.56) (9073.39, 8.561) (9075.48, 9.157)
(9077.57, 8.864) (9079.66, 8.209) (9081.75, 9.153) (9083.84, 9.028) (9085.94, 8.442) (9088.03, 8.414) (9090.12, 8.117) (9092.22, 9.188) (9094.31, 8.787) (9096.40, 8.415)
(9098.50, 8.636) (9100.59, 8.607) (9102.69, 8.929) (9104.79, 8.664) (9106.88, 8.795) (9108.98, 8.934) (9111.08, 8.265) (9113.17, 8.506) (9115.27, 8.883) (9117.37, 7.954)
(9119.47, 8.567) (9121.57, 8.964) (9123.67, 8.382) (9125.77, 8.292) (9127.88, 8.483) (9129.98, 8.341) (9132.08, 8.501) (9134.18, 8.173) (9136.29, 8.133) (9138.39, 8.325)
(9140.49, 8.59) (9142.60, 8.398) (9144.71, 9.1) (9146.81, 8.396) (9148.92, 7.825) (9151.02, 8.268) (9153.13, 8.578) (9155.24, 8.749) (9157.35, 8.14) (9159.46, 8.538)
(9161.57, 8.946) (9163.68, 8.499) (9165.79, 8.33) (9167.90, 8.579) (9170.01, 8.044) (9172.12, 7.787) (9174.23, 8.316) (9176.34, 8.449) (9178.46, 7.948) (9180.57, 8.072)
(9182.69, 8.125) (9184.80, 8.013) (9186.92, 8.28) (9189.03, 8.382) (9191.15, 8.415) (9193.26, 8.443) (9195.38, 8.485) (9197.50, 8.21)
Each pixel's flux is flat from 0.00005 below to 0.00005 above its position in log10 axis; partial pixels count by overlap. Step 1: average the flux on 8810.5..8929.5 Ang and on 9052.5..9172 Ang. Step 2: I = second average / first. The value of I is 1.0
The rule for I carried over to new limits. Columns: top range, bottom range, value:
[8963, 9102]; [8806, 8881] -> 0.98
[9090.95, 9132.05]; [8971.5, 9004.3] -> 0.99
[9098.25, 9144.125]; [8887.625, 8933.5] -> 0.95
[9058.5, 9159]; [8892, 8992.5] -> 0.96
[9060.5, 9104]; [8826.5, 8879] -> 0.98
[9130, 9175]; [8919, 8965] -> 0.92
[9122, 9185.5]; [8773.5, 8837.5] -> 0.95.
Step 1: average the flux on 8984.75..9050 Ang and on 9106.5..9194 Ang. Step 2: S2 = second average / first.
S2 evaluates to 1.0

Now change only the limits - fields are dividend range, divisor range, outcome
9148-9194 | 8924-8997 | 0.94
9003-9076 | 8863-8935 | 0.97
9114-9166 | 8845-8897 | 0.95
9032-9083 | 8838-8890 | 0.99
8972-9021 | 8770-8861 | 0.97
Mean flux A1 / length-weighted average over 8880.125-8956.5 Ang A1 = 8.98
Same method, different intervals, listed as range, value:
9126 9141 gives 8.35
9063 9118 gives 8.67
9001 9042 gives 8.66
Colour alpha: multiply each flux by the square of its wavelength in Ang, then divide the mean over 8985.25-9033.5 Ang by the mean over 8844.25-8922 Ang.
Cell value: 0.99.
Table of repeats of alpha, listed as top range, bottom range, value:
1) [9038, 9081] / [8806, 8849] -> 1.05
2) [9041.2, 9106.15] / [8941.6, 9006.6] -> 1.01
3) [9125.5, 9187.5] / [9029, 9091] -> 0.97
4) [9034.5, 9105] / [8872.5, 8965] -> 1.00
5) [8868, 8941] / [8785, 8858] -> 1.04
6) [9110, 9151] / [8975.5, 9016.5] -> 1.02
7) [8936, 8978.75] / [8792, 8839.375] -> 1.05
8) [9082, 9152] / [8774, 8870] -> 1.04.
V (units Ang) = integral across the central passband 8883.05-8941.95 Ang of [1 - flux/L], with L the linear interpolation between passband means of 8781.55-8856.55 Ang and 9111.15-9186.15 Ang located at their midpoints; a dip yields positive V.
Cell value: -2.1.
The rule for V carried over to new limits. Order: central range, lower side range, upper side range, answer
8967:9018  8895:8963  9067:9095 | 2.0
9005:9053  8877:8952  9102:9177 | 0.6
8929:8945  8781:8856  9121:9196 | -0.7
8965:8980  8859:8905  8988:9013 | 0.3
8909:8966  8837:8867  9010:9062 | -1.7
